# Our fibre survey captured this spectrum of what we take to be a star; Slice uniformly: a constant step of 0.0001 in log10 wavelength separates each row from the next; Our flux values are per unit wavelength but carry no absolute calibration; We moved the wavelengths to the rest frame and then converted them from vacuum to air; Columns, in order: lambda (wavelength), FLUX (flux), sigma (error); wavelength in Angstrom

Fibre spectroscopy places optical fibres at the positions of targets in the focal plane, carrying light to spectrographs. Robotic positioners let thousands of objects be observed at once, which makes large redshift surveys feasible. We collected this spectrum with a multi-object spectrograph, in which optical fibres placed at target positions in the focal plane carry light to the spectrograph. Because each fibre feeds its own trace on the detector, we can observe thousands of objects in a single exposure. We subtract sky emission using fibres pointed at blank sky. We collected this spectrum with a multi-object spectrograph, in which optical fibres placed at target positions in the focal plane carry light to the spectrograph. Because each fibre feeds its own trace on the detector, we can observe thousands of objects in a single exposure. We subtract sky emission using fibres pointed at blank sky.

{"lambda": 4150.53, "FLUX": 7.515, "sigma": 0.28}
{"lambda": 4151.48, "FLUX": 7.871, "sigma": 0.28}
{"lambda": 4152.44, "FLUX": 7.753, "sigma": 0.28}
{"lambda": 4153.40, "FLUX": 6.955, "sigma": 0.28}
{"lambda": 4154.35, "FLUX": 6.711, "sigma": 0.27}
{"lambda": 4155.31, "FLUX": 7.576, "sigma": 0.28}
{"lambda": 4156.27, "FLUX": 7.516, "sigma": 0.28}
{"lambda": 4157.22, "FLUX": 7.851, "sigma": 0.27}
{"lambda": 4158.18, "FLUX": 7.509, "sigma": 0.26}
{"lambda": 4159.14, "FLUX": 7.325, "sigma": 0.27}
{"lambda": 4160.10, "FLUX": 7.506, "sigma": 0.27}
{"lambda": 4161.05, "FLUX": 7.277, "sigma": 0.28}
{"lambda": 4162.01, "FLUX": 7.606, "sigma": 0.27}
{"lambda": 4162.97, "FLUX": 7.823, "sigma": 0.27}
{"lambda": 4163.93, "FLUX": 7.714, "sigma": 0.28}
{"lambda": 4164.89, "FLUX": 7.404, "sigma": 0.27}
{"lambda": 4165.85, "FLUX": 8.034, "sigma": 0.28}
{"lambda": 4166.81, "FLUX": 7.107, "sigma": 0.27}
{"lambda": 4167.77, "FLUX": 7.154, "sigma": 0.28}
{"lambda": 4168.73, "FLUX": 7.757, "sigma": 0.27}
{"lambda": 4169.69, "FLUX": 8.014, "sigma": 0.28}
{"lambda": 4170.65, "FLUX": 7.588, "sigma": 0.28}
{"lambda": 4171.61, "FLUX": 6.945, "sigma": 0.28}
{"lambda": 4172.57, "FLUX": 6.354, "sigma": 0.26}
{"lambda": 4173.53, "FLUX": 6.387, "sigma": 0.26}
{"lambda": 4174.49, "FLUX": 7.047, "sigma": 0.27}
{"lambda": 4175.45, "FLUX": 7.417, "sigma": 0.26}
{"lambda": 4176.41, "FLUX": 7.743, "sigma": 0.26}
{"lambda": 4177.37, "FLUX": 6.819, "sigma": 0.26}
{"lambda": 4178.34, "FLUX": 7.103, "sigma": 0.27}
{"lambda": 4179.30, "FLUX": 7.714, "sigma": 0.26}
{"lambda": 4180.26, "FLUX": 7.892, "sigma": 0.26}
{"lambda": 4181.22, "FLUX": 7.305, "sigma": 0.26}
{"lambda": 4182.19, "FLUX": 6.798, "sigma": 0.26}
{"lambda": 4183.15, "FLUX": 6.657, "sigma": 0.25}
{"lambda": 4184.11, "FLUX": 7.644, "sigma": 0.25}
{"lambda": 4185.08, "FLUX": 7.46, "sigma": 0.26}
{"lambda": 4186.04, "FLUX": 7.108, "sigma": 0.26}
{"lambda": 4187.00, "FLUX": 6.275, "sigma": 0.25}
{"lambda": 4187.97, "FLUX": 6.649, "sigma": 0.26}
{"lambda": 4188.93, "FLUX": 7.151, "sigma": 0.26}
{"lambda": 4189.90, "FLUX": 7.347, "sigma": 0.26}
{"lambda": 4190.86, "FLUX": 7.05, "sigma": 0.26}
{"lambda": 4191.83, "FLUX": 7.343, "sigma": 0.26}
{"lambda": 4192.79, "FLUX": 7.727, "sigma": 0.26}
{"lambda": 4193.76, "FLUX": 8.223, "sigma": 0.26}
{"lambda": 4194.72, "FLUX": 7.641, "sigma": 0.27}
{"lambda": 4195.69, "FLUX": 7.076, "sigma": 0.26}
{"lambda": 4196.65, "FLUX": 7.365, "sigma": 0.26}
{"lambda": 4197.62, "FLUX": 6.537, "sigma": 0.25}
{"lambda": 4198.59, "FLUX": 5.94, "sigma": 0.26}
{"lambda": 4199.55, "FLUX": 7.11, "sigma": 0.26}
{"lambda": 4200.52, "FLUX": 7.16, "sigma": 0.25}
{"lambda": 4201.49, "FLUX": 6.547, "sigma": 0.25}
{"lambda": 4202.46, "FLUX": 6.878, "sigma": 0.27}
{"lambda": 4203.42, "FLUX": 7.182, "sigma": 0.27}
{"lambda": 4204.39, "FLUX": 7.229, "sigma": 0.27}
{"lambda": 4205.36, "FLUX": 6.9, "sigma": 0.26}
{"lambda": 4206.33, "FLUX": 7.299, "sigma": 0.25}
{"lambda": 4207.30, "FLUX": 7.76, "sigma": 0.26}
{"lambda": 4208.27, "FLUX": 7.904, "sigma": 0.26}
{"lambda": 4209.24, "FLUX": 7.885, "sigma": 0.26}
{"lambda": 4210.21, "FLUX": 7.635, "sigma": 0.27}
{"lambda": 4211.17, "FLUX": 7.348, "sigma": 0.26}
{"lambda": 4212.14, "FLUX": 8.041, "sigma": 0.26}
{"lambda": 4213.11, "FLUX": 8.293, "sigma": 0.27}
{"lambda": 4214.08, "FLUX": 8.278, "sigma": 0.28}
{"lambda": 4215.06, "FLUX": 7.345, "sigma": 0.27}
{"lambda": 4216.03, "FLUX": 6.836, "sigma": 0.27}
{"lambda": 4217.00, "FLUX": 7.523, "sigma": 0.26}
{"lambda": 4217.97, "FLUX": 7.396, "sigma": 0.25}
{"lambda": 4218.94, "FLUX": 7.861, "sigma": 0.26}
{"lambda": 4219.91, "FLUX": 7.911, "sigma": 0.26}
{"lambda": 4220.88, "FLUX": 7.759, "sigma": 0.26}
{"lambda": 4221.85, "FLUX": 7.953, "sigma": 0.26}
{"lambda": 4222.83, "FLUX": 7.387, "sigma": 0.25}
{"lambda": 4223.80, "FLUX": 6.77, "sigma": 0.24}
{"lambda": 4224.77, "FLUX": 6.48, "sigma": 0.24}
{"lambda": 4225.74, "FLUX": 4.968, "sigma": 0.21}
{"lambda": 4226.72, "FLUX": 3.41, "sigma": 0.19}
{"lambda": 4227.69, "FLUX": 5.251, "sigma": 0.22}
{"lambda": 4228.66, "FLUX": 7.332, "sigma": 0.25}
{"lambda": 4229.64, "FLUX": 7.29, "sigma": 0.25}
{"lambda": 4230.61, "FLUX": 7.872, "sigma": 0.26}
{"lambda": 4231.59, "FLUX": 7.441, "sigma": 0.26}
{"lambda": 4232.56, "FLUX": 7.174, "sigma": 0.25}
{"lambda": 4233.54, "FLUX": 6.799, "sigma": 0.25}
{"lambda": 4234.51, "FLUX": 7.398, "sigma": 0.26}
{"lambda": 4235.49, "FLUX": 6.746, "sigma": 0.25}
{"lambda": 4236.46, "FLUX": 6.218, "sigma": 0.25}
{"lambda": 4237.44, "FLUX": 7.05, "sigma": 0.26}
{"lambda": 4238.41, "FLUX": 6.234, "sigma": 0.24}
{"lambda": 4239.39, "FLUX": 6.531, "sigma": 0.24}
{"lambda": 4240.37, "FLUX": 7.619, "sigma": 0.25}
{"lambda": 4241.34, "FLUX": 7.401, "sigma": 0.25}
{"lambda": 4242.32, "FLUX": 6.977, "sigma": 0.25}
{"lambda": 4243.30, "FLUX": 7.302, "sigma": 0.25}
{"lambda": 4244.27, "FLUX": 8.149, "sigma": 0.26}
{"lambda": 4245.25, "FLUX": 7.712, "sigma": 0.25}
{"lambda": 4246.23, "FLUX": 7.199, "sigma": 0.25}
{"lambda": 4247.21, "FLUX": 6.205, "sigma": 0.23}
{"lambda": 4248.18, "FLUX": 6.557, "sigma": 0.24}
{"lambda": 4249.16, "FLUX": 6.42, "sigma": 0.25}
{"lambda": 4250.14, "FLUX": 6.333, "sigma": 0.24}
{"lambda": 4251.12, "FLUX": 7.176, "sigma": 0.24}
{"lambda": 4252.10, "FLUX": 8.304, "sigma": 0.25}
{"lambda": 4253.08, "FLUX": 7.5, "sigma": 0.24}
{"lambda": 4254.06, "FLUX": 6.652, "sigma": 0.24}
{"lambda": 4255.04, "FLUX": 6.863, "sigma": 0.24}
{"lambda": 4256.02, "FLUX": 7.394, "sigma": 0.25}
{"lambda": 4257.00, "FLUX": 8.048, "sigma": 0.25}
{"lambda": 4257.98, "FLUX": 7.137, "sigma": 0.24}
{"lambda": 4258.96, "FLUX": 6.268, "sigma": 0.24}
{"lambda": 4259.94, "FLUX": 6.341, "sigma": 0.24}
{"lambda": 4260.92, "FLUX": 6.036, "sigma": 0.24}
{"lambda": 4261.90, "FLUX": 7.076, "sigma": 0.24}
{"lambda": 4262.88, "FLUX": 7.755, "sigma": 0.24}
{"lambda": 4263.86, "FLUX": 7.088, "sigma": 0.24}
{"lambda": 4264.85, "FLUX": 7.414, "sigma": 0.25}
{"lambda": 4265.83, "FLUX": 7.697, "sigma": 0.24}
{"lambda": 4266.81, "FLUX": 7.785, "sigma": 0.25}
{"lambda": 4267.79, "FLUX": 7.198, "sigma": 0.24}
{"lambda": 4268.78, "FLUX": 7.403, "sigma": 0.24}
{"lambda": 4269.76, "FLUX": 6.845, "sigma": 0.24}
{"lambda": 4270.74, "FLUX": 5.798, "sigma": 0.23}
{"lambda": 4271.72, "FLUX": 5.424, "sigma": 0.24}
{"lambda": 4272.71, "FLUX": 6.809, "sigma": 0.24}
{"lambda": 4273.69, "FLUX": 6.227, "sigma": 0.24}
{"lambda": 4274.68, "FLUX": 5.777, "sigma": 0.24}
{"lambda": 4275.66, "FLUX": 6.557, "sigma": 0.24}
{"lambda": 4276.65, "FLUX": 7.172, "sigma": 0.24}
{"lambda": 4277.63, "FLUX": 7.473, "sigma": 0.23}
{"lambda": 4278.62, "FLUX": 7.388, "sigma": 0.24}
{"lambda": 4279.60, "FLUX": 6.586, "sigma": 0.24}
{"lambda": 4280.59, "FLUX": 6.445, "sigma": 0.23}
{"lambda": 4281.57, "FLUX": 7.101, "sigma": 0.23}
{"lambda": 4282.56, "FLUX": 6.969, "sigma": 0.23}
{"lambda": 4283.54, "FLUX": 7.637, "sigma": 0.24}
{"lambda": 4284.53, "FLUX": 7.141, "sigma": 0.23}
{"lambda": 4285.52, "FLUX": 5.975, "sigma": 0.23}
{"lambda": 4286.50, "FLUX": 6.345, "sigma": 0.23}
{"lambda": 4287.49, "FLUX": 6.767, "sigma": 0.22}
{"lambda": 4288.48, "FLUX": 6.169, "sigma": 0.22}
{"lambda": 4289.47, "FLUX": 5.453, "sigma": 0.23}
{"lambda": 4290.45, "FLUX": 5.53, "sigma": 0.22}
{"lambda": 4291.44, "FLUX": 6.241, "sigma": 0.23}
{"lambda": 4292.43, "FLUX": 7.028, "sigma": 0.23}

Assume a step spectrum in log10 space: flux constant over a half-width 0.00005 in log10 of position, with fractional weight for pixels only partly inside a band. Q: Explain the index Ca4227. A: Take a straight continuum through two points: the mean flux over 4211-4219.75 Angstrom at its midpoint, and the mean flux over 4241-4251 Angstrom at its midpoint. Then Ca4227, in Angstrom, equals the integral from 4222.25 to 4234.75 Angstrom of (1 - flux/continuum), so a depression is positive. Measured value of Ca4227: 1.4 Angstrom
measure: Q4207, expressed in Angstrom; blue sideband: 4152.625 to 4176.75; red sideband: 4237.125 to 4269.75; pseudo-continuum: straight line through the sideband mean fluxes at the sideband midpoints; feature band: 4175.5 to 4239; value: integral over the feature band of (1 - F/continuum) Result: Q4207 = 0.9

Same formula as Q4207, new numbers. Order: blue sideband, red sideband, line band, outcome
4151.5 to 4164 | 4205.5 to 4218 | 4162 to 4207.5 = 2.0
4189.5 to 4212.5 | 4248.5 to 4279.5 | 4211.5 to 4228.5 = 0.4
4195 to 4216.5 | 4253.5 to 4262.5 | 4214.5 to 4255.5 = 0.5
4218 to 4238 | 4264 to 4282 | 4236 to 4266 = -0.8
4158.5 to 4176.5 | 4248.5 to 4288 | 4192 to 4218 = -0.6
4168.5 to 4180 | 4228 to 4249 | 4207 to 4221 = -1.1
